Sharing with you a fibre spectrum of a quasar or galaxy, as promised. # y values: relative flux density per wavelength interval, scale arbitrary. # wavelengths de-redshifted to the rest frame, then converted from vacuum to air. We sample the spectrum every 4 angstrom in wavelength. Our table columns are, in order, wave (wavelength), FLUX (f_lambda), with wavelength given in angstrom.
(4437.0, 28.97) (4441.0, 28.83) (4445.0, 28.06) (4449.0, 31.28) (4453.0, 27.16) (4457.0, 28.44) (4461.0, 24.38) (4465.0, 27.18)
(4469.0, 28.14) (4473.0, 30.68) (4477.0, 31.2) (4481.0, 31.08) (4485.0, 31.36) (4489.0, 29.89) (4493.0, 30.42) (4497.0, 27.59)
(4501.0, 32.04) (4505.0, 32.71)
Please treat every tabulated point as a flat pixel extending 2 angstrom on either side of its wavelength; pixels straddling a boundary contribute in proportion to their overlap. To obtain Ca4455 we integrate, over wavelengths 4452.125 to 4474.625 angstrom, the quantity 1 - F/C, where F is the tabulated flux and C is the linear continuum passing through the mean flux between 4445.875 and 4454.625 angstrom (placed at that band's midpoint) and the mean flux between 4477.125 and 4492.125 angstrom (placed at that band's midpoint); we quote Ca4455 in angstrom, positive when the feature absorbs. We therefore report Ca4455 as 1.6 angstrom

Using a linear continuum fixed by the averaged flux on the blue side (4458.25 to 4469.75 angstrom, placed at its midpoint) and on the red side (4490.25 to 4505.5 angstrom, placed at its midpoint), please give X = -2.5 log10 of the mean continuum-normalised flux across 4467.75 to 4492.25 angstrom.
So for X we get -0.077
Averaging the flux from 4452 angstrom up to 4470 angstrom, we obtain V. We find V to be 27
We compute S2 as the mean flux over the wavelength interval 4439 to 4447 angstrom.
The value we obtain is 28.4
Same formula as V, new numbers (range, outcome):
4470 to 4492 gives 30.7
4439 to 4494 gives 29.1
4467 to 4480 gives 30.1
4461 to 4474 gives 27.9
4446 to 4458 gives 28.9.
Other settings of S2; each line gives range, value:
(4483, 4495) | 30.6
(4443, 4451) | 29.7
